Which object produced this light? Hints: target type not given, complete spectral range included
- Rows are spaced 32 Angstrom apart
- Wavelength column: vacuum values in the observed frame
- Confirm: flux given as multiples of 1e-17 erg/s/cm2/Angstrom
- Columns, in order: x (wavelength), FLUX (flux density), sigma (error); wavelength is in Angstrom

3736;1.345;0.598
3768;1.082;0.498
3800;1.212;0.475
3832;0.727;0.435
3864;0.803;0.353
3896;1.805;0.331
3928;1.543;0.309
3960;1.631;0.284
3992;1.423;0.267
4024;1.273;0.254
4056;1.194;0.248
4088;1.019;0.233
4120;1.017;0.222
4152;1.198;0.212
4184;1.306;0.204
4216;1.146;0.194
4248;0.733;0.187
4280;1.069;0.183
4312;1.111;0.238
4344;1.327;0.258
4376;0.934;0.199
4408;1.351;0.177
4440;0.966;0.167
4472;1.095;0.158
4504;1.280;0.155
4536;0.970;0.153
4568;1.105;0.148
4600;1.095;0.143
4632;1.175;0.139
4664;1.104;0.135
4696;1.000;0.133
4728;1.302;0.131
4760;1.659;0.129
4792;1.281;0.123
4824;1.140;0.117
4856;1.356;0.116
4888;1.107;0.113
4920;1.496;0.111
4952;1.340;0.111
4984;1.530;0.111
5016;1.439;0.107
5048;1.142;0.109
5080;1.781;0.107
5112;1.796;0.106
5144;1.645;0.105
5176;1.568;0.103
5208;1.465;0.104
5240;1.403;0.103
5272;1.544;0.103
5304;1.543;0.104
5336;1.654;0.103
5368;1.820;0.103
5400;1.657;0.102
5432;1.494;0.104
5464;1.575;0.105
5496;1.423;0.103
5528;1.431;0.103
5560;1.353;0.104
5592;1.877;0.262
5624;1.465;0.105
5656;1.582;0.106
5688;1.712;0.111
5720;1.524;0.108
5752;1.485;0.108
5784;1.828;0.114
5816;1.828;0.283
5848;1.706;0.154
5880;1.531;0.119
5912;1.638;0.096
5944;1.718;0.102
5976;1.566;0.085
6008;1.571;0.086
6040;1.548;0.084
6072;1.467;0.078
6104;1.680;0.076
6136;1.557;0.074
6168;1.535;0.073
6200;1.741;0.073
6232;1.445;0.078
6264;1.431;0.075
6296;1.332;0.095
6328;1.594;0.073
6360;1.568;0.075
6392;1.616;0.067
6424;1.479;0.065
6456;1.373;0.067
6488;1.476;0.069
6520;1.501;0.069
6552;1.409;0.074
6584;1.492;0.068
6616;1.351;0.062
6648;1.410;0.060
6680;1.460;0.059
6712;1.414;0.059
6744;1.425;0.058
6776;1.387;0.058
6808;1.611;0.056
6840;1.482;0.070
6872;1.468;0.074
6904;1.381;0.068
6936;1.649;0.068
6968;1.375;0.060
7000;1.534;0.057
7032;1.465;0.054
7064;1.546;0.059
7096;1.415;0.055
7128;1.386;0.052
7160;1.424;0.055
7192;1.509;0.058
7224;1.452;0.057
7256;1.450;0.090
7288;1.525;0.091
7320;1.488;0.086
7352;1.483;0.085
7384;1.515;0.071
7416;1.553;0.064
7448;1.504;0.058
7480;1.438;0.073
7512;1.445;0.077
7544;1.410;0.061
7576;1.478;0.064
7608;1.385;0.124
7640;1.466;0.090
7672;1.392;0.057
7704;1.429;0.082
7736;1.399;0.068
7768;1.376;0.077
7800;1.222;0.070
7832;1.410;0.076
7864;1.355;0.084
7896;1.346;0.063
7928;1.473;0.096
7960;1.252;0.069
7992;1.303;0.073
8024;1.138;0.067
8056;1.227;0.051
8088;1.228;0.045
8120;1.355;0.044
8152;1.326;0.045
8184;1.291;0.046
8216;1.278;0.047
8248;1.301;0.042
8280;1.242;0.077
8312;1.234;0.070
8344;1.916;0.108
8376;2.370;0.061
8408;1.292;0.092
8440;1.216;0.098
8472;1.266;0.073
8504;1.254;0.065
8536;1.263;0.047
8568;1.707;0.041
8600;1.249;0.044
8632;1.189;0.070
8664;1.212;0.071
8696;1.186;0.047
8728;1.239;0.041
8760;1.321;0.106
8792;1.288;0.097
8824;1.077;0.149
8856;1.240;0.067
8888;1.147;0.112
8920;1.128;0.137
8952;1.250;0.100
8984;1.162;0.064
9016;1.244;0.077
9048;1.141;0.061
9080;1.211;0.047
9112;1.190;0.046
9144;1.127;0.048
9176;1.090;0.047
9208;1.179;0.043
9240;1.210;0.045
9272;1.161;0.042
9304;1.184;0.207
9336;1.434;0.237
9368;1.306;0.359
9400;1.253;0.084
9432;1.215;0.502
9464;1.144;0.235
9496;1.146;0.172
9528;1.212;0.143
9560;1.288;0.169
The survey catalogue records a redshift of 0.27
